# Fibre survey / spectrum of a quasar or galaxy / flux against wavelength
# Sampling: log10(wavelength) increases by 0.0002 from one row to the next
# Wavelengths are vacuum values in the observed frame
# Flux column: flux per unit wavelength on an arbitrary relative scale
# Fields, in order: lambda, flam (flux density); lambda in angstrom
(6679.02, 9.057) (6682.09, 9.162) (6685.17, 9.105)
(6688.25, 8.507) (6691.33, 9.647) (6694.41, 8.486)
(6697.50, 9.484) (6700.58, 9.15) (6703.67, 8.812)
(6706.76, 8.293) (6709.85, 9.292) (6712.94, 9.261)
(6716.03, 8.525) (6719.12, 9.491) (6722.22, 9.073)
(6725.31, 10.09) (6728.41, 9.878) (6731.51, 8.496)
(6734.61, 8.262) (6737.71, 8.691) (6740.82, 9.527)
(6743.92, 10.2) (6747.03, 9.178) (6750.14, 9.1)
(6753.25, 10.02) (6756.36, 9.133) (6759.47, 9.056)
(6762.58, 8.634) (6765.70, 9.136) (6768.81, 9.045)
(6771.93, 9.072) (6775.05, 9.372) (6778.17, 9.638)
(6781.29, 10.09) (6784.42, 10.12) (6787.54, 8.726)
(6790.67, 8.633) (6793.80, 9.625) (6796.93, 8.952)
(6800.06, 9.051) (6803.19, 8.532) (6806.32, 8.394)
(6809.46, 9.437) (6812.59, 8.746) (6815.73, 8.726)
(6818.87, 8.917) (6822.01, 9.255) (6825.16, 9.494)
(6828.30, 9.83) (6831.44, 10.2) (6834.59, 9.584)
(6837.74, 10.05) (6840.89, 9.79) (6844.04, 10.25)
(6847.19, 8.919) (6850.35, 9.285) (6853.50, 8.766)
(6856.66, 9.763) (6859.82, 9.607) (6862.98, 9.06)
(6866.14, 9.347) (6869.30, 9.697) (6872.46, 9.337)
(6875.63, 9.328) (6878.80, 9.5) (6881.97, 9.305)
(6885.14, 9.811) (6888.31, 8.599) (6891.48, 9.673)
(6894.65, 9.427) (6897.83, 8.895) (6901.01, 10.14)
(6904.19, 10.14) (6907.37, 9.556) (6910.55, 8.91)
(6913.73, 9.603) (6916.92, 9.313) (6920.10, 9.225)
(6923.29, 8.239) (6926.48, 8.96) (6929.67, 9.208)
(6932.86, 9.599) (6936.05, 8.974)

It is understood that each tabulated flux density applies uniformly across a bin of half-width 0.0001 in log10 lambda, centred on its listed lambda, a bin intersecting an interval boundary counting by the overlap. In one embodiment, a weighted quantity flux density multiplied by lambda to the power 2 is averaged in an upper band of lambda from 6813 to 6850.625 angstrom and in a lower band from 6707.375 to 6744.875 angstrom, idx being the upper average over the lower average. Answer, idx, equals 1.07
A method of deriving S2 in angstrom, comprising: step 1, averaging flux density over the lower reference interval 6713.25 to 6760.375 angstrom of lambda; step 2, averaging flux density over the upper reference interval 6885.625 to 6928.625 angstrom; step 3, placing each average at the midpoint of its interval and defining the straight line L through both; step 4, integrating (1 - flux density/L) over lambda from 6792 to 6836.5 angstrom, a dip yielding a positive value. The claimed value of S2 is 0.35 angstrom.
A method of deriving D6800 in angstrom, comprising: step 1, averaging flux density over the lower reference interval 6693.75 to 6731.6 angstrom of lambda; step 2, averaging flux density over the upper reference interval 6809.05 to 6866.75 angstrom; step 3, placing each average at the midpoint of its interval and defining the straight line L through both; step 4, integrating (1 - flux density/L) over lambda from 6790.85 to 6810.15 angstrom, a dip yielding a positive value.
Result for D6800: 0.80 angstrom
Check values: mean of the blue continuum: 9.14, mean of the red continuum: 9.42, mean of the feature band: 8.95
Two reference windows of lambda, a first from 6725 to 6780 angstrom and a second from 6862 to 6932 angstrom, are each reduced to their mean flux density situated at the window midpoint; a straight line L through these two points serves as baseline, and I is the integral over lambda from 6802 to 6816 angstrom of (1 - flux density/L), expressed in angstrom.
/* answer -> 0.8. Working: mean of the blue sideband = 9.24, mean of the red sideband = 9.34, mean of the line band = 8.78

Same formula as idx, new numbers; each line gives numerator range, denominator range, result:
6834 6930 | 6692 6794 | 1.06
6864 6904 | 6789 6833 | 1.06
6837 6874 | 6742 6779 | 1.05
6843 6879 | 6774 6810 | 1.04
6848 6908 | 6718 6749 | 1.06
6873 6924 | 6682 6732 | 1.09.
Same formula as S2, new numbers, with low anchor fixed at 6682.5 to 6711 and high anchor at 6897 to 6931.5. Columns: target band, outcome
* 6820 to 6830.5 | -0.4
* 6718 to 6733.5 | -0.6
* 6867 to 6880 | -0.3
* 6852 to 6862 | -0.2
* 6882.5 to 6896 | -0.2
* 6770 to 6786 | -1.0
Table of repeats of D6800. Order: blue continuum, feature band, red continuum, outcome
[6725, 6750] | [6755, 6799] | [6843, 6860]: 0.29 angstrom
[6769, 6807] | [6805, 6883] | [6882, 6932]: -1.13 angstrom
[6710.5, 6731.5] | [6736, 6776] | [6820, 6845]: 0.95 angstrom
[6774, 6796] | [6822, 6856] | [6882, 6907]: -0.45 angstrom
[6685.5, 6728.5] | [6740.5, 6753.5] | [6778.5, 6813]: -0.62 angstrom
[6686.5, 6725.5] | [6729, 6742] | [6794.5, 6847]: 0.45 angstrom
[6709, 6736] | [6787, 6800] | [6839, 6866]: 0.41 angstrom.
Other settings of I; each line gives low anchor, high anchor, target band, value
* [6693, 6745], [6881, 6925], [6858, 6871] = -0.2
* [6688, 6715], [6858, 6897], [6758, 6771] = 0.2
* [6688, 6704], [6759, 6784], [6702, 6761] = 0.0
